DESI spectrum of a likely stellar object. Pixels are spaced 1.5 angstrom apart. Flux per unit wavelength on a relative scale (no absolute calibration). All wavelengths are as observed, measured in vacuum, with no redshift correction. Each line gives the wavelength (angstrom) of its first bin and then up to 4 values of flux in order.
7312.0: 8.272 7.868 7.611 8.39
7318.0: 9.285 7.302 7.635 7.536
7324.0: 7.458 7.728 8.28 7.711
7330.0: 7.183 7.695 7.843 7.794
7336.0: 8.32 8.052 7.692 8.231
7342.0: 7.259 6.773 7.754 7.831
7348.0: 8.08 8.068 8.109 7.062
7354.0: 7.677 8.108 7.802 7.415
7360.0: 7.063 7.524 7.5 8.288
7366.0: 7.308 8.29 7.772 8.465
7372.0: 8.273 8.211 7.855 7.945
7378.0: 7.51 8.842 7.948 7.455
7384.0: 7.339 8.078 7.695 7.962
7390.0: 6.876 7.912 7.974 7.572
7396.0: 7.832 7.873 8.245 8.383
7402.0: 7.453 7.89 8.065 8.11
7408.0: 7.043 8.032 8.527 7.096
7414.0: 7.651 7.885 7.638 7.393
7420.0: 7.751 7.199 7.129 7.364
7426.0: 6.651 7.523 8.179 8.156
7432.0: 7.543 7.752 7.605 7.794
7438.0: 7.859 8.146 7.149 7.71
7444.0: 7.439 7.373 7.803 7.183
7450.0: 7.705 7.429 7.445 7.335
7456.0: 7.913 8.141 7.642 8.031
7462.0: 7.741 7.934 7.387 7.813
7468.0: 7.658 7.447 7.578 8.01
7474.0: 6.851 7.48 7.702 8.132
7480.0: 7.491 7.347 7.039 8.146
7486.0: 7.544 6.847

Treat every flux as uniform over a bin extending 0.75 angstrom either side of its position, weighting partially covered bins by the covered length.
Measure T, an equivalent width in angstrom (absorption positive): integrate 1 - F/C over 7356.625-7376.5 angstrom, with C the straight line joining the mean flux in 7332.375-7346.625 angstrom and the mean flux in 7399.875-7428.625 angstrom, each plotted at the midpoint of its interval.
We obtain -0.3 angstrom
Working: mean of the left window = 7.75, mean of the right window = 7.62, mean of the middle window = 7.83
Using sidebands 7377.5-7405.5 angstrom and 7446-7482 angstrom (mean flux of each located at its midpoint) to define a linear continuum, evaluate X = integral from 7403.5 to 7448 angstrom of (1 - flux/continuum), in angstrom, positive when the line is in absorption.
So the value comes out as 0.6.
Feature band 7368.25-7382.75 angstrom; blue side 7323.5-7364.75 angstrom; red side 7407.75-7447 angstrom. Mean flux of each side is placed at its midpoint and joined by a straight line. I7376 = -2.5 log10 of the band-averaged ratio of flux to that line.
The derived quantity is -0.05 mag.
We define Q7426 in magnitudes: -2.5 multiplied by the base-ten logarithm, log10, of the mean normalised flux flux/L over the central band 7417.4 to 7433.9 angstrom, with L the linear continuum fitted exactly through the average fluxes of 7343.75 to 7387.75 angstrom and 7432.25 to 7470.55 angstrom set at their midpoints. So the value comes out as 0.03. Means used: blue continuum 7.82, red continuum 7.66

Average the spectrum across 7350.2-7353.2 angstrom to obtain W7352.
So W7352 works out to 7.6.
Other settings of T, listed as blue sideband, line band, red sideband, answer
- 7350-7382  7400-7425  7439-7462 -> 0.16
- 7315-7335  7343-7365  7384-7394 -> 0.29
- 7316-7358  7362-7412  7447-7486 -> -1.00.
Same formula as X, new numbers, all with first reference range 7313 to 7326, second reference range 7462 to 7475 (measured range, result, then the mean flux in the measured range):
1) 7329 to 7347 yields 0.3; 7.7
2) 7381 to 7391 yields 0.2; 7.6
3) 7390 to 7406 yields -0.3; 7.87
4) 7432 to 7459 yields 0.0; 7.63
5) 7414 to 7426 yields 0.4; 7.44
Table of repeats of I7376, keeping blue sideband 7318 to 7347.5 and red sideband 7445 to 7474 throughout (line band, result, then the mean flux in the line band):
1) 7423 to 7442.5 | 0.01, 7.63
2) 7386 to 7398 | 0.00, 7.72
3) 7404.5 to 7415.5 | -0.02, 7.79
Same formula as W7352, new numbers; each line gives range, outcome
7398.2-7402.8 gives 8.02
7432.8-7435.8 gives 7.68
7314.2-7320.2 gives 8.15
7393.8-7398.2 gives 7.76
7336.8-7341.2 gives 7.99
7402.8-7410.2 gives 7.83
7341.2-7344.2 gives 7.04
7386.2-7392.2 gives 7.61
